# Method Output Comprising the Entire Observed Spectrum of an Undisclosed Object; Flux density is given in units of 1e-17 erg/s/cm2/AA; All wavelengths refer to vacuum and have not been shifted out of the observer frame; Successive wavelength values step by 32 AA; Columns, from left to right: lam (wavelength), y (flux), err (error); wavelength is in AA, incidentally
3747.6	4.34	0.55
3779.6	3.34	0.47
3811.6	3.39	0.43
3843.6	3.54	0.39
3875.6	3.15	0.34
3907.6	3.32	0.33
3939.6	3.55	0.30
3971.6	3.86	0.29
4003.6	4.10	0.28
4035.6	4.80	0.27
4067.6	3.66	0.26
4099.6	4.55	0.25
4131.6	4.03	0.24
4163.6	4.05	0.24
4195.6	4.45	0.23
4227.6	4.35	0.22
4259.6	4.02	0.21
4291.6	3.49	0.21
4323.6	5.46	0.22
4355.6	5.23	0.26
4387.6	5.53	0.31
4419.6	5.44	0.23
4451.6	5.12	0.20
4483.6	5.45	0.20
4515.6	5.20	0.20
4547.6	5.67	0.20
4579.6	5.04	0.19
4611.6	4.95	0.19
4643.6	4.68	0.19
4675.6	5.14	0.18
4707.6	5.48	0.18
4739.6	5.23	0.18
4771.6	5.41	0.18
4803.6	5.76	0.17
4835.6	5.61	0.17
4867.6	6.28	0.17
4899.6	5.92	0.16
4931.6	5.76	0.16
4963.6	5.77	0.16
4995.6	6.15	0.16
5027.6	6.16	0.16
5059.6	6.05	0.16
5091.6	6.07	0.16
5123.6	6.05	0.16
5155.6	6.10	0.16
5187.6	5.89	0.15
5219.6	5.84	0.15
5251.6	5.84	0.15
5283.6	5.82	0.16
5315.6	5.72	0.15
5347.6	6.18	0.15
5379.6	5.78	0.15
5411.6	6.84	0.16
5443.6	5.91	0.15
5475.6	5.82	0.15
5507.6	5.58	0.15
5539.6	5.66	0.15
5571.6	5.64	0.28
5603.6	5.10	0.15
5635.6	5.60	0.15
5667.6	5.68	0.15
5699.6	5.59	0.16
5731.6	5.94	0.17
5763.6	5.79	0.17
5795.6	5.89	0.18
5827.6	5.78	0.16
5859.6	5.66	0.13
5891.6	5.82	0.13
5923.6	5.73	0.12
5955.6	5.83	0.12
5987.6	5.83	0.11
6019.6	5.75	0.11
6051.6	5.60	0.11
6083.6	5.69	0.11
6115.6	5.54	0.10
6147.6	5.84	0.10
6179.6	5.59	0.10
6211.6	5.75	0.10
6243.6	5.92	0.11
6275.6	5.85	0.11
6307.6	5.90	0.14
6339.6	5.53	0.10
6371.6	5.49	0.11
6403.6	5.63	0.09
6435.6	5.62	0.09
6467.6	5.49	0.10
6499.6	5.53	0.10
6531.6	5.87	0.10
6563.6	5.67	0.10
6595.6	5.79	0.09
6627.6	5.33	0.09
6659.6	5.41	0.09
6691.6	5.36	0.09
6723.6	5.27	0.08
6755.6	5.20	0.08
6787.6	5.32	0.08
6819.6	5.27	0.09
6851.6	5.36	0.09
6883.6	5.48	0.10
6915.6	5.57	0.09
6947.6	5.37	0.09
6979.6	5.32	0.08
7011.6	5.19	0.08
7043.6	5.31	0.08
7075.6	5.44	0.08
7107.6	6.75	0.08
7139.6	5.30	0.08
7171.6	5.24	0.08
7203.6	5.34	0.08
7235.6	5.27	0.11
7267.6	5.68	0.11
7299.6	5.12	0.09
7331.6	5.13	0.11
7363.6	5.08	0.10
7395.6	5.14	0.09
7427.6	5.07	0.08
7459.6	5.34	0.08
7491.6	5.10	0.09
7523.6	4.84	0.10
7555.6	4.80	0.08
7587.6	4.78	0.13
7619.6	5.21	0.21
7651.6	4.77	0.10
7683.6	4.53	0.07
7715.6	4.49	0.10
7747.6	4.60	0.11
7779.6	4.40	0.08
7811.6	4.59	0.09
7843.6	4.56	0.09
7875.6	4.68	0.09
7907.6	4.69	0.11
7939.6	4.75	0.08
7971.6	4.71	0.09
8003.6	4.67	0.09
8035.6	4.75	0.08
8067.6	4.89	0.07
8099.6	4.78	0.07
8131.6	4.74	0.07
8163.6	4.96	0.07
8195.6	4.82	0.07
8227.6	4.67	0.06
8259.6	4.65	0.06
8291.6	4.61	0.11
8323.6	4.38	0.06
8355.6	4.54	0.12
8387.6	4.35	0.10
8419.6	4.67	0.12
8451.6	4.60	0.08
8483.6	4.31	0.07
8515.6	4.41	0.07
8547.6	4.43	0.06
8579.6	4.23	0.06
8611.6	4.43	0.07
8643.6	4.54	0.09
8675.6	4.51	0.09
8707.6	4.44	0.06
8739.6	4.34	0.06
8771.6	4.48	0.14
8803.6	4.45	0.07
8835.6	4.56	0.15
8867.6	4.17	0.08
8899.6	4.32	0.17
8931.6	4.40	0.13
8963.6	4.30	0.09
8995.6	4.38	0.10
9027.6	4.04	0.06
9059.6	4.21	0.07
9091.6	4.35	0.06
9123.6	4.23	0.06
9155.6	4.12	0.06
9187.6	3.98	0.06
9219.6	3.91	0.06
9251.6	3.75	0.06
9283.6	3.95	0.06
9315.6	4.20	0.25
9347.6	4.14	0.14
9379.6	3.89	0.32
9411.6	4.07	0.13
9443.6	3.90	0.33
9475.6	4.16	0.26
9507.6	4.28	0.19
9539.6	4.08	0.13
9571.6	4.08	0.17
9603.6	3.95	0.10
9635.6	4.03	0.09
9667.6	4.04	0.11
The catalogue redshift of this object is 0.081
